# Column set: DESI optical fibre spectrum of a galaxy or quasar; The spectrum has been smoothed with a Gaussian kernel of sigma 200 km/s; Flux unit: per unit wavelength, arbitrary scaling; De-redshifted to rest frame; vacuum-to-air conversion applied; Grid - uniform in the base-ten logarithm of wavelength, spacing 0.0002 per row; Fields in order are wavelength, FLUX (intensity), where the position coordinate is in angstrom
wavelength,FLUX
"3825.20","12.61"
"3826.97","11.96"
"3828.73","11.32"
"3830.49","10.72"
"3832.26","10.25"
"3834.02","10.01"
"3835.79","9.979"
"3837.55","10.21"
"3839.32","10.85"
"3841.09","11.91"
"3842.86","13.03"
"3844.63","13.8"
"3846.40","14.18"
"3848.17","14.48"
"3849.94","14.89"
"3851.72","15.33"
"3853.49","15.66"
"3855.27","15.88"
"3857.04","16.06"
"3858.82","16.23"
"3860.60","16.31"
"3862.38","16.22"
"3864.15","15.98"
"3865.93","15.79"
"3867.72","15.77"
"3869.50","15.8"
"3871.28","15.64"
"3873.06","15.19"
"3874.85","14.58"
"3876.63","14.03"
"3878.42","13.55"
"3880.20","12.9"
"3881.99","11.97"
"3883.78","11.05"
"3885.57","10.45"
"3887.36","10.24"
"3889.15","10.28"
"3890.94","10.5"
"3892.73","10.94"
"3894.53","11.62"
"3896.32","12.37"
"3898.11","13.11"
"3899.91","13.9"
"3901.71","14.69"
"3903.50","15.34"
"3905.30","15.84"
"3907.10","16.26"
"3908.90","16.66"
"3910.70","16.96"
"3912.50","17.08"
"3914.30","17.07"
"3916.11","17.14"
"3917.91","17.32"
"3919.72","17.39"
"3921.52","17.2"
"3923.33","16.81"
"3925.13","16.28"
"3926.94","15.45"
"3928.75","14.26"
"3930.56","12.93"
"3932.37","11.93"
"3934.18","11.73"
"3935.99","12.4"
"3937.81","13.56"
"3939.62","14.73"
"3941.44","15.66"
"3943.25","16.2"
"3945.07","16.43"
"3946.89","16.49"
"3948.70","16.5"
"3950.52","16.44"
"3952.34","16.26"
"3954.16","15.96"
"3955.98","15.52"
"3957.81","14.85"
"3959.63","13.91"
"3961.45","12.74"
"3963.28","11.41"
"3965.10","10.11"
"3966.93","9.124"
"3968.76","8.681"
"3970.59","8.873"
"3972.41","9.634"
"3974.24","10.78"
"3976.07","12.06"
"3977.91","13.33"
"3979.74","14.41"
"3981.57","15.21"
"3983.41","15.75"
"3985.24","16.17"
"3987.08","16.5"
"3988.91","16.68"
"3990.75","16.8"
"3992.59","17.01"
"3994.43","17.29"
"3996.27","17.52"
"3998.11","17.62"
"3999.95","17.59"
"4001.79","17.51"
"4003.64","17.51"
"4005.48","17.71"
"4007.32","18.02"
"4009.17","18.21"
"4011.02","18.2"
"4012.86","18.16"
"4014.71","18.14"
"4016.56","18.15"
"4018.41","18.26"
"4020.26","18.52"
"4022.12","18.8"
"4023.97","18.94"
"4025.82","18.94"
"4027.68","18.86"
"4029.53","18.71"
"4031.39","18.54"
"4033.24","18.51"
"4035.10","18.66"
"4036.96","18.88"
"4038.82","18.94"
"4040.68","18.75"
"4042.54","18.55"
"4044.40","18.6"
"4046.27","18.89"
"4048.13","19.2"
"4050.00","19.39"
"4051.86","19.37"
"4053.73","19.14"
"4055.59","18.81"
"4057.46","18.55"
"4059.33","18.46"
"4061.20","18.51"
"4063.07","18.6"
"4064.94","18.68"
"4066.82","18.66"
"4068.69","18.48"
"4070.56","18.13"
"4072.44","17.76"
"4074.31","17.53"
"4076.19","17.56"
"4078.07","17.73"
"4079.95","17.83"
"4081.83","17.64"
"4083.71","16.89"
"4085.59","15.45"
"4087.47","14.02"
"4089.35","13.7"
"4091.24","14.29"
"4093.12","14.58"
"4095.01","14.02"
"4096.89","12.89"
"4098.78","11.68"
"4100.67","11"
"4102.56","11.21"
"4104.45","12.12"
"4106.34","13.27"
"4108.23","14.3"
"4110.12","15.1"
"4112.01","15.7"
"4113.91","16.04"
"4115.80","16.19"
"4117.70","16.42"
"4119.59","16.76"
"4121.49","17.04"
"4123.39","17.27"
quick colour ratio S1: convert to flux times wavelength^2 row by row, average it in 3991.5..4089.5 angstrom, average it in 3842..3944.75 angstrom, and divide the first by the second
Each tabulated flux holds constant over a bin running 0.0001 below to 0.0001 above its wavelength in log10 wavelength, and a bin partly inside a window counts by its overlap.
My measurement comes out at 1.34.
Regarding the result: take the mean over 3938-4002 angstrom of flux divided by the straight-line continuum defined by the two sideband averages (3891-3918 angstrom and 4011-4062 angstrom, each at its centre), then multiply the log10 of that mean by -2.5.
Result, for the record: 0.152 mag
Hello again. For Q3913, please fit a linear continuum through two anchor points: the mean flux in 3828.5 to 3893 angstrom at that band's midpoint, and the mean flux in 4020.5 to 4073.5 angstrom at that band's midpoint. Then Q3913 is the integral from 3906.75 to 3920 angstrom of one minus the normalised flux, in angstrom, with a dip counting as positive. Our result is -1.9 angstrom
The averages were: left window 13.3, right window 18.7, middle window 17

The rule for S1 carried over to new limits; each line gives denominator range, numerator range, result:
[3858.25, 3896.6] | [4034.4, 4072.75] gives 1.52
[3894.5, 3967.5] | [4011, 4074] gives 1.32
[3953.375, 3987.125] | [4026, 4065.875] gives 1.53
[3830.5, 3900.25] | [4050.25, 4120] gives 1.35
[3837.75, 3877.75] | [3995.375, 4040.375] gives 1.34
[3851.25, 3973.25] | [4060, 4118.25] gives 1.20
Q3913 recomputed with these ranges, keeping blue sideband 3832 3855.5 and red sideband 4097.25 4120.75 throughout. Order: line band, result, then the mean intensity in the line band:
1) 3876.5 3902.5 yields 2.1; 12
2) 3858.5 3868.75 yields -2.4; 16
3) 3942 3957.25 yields -3.2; 16.2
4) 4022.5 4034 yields -4.2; 18.8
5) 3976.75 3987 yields -1.1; 15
